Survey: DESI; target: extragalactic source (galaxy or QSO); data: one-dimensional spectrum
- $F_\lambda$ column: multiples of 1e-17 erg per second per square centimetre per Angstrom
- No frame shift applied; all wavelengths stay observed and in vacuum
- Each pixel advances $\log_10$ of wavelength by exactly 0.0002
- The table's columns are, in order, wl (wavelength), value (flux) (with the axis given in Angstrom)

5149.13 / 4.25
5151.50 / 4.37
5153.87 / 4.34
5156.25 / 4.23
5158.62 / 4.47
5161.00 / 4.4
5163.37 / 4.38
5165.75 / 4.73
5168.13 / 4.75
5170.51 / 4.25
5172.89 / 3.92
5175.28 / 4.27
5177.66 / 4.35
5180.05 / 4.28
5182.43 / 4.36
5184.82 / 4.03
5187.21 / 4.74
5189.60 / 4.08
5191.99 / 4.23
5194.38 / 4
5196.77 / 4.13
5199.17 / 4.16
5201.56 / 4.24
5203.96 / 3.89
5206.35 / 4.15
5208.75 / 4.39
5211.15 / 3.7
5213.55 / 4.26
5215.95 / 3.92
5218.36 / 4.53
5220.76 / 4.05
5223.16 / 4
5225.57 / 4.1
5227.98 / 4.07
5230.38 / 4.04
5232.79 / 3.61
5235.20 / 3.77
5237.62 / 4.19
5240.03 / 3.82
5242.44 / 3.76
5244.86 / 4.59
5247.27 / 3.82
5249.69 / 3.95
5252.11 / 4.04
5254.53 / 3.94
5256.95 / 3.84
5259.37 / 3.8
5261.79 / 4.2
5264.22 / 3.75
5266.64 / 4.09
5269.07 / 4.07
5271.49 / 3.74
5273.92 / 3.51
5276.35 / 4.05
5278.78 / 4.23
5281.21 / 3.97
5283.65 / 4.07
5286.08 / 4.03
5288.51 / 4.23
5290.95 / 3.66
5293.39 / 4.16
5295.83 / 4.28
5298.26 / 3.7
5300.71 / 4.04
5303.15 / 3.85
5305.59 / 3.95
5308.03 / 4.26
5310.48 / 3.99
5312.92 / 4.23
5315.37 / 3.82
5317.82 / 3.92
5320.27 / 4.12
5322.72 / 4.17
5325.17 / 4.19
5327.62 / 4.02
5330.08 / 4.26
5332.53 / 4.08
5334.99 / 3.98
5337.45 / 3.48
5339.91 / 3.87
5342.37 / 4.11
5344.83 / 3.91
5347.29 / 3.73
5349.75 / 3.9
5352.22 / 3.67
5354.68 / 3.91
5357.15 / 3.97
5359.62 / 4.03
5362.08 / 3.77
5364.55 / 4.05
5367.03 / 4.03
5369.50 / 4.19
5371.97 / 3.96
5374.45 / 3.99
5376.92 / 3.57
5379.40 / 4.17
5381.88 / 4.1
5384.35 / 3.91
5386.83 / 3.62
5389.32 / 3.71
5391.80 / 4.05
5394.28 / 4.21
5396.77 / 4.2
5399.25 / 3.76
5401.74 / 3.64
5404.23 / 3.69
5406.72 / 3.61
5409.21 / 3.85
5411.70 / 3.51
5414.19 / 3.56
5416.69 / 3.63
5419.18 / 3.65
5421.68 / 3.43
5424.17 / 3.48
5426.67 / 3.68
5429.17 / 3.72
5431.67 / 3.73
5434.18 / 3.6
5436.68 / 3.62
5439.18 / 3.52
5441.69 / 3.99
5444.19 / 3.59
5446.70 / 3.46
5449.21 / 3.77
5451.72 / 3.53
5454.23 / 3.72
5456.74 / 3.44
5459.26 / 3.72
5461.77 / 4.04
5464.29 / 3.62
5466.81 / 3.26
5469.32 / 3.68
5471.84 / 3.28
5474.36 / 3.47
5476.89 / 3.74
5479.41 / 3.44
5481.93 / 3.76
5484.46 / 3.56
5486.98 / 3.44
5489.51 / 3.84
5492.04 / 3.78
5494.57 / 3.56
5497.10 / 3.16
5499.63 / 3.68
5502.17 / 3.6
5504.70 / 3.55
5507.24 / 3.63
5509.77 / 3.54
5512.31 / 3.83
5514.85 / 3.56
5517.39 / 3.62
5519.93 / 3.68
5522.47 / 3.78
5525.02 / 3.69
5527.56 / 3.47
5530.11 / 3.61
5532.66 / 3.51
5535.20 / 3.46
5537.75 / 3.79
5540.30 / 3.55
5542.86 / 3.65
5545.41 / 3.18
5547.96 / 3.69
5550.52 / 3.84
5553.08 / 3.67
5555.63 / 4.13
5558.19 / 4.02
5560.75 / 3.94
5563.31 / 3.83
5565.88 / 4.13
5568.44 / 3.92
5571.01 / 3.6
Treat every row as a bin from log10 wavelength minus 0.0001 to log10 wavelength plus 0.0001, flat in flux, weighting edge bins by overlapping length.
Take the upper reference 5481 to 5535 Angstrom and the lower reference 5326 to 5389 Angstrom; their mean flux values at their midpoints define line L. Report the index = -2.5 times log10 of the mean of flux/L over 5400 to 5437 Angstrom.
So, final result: 0.05 mag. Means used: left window 3.93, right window 3.61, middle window 3.63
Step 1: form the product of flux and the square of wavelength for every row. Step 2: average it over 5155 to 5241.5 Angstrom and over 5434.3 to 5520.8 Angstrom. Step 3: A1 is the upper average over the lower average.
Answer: 1.0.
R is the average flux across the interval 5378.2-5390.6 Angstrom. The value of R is 3.9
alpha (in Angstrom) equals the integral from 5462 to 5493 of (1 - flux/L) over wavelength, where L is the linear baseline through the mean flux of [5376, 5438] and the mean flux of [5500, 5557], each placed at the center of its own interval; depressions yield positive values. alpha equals 0.8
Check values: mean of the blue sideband 3.75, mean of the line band 3.59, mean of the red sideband 3.64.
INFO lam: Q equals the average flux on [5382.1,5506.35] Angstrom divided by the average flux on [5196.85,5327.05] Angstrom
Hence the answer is 0.91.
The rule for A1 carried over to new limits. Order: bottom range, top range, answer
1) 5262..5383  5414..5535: 0.96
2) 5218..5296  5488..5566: 1.02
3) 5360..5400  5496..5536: 0.95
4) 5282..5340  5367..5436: 0.98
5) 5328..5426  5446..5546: 0.98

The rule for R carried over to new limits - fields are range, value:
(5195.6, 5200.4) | 4.14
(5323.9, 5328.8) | 4.11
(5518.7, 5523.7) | 3.73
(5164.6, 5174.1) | 4.41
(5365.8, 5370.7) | 4.11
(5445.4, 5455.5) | 3.62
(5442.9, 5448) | 3.53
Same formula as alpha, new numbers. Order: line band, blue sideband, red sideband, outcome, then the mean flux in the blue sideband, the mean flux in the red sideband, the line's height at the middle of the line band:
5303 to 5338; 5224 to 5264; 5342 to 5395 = -0.83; 3.97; 3.93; 3.94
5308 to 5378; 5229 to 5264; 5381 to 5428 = -2.56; 3.95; 3.75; 3.83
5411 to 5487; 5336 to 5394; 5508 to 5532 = 3.16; 3.91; 3.64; 3.76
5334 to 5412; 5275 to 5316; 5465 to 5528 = -0.49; 4.03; 3.59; 3.86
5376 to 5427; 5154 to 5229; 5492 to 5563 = 1.35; 4.23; 3.65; 3.87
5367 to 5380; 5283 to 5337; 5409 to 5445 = -0.52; 4.04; 3.63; 3.82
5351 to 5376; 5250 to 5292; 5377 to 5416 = -0.59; 3.96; 3.83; 3.86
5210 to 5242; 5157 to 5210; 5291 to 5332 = 1.56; 4.28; 4.05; 4.2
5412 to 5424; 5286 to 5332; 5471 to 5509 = 0.65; 4.05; 3.57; 3.76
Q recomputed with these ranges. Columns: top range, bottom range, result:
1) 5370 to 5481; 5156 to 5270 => 0.90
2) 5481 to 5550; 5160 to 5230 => 0.85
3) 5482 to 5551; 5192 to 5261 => 0.89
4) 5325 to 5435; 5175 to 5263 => 0.94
